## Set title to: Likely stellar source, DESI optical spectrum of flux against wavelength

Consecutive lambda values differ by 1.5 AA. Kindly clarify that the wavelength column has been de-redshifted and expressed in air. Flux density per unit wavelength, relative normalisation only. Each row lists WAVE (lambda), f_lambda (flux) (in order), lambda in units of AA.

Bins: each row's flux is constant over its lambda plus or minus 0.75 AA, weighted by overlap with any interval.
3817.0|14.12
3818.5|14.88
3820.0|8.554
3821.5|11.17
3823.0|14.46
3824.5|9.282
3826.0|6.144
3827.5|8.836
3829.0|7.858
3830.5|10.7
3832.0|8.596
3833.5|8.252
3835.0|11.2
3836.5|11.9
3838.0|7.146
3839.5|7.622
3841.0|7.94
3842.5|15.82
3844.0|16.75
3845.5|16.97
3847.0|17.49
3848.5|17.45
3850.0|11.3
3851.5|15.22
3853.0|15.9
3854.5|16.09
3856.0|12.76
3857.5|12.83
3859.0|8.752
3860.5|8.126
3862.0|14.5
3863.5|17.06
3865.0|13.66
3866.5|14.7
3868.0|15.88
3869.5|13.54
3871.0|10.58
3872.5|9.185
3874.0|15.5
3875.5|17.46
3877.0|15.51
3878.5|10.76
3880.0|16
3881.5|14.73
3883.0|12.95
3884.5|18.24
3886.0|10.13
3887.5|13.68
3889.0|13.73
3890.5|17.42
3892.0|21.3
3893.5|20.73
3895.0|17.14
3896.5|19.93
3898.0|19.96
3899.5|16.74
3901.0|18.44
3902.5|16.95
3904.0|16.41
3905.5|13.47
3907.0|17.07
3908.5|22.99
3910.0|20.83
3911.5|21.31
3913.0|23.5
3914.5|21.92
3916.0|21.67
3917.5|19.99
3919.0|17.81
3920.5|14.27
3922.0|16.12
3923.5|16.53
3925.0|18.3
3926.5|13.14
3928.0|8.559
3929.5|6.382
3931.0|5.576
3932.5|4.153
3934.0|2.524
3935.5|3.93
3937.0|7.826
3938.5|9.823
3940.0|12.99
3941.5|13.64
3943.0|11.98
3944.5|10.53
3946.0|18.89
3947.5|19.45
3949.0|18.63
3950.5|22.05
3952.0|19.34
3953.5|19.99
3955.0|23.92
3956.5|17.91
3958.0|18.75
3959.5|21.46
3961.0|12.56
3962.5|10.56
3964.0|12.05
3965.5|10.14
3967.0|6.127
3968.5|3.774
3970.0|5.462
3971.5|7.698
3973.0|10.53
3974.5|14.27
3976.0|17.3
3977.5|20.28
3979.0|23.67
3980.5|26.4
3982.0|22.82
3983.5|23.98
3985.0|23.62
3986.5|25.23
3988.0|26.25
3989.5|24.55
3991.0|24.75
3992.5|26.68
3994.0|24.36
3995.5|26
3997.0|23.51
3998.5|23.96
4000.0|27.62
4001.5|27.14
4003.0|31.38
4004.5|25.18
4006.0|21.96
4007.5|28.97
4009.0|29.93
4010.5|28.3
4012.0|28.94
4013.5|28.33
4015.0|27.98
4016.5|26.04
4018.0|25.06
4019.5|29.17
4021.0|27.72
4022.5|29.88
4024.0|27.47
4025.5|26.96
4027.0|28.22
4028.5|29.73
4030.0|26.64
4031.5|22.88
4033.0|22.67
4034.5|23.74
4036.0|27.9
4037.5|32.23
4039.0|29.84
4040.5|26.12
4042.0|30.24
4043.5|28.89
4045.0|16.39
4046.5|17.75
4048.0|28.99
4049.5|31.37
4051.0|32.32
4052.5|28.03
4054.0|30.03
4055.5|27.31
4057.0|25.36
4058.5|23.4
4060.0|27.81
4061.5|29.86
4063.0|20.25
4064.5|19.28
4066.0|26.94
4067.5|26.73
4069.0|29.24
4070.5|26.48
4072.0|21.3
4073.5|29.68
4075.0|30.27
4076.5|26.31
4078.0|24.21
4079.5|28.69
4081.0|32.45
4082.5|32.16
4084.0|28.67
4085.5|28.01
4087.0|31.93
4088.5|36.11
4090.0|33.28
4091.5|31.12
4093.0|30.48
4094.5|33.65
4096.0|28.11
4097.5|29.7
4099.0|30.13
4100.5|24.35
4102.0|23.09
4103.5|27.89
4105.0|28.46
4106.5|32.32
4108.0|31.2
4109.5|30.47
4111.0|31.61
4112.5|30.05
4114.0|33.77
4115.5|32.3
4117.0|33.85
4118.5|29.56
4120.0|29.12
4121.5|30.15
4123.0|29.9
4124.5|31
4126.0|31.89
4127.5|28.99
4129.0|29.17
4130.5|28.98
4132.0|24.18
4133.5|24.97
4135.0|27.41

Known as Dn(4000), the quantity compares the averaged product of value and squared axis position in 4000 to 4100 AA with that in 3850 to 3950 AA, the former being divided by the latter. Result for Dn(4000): 2.03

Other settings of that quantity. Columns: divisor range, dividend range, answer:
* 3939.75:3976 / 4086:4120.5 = 2.29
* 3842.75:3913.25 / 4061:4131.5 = 2.07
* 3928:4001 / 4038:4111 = 1.79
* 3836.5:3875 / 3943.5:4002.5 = 1.52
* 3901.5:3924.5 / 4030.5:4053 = 1.52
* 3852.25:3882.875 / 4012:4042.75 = 2.18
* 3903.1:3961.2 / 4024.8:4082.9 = 1.83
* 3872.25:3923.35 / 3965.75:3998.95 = 1.18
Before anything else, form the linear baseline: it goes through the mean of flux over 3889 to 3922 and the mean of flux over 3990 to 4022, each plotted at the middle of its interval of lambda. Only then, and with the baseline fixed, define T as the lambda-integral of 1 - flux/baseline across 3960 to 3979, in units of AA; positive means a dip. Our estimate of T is 9.9 AA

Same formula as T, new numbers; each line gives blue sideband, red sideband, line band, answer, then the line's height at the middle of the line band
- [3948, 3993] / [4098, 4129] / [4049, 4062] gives -1.66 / 25.1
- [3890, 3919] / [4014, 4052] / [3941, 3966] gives 6.27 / 22.3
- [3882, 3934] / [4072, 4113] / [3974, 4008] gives -3.21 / 22.2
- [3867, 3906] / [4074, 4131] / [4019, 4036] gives -1.21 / 25.1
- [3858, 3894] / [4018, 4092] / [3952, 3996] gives 6.91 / 21.5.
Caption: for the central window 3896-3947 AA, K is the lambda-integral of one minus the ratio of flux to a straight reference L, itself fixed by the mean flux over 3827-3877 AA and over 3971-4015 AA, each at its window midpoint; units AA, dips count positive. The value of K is 8.9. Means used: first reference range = 12.7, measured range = 14.8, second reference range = 24.1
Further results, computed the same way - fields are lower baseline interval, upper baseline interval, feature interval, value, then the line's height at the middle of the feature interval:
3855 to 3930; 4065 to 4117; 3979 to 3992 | -1.4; 22.2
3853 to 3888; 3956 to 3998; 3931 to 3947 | 6.8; 16.6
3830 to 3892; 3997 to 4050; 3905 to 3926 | -1.3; 17.9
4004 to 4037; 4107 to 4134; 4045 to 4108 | 1.7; 28.8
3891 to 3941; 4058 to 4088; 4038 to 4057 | -1.4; 25.4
